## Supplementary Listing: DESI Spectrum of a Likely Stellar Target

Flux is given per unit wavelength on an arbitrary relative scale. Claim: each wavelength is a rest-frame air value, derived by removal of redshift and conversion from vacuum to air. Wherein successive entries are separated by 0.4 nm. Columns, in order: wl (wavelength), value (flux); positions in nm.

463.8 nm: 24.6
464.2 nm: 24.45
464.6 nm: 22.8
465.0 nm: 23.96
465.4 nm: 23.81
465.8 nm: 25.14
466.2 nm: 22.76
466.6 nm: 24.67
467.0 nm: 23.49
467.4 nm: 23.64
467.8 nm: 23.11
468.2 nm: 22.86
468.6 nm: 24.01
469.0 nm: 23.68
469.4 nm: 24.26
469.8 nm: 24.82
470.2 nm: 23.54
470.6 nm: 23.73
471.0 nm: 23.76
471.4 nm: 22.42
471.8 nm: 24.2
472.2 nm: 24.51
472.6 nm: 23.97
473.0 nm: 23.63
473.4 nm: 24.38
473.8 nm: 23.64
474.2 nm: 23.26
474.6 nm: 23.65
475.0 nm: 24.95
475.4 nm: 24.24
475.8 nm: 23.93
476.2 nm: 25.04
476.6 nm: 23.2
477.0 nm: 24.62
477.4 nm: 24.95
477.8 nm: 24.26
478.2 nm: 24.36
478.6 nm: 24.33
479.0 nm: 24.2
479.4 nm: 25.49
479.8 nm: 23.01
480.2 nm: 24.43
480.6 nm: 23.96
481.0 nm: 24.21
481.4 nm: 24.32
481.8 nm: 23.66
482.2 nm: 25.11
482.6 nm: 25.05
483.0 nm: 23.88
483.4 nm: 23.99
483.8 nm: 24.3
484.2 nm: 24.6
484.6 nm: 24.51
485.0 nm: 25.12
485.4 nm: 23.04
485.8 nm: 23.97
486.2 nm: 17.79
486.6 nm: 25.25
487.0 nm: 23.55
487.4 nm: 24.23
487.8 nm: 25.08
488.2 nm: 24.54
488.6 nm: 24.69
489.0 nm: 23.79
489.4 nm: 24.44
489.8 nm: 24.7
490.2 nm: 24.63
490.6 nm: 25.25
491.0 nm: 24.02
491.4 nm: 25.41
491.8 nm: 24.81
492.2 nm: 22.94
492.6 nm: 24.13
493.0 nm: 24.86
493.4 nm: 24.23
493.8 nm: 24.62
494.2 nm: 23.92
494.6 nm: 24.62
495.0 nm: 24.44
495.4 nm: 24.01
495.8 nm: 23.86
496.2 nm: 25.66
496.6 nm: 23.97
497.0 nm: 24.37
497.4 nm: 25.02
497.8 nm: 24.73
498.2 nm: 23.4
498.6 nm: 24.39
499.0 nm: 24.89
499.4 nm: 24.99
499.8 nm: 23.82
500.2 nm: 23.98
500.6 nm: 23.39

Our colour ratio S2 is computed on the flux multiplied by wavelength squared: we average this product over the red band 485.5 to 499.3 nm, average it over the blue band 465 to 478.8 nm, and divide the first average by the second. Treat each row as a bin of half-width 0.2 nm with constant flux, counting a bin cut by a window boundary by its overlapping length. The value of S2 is 1.10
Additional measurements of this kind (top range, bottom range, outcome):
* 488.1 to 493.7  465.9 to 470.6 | 1.13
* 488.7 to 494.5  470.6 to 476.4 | 1.10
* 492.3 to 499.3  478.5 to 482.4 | 1.07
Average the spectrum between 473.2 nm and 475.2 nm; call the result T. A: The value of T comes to 24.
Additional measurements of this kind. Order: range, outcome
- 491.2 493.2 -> 24.4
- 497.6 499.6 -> 24.5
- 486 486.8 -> 21.5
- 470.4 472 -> 23.5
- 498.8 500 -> 24.6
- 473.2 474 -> 24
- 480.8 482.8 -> 24.5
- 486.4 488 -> 24.5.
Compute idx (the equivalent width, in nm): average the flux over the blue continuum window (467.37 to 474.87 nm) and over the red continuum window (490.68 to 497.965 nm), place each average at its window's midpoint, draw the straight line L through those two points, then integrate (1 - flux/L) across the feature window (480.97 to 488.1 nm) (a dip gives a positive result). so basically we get 0.05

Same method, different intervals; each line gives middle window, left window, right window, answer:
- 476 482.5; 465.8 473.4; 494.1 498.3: -0.09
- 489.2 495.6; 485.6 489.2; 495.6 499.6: -0.10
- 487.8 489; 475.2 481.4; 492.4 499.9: -0.01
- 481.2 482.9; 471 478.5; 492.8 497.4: -0.02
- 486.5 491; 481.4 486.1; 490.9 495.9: -0.05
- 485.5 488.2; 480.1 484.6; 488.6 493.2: 0.11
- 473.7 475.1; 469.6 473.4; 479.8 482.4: 0.01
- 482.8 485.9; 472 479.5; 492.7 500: 0.02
